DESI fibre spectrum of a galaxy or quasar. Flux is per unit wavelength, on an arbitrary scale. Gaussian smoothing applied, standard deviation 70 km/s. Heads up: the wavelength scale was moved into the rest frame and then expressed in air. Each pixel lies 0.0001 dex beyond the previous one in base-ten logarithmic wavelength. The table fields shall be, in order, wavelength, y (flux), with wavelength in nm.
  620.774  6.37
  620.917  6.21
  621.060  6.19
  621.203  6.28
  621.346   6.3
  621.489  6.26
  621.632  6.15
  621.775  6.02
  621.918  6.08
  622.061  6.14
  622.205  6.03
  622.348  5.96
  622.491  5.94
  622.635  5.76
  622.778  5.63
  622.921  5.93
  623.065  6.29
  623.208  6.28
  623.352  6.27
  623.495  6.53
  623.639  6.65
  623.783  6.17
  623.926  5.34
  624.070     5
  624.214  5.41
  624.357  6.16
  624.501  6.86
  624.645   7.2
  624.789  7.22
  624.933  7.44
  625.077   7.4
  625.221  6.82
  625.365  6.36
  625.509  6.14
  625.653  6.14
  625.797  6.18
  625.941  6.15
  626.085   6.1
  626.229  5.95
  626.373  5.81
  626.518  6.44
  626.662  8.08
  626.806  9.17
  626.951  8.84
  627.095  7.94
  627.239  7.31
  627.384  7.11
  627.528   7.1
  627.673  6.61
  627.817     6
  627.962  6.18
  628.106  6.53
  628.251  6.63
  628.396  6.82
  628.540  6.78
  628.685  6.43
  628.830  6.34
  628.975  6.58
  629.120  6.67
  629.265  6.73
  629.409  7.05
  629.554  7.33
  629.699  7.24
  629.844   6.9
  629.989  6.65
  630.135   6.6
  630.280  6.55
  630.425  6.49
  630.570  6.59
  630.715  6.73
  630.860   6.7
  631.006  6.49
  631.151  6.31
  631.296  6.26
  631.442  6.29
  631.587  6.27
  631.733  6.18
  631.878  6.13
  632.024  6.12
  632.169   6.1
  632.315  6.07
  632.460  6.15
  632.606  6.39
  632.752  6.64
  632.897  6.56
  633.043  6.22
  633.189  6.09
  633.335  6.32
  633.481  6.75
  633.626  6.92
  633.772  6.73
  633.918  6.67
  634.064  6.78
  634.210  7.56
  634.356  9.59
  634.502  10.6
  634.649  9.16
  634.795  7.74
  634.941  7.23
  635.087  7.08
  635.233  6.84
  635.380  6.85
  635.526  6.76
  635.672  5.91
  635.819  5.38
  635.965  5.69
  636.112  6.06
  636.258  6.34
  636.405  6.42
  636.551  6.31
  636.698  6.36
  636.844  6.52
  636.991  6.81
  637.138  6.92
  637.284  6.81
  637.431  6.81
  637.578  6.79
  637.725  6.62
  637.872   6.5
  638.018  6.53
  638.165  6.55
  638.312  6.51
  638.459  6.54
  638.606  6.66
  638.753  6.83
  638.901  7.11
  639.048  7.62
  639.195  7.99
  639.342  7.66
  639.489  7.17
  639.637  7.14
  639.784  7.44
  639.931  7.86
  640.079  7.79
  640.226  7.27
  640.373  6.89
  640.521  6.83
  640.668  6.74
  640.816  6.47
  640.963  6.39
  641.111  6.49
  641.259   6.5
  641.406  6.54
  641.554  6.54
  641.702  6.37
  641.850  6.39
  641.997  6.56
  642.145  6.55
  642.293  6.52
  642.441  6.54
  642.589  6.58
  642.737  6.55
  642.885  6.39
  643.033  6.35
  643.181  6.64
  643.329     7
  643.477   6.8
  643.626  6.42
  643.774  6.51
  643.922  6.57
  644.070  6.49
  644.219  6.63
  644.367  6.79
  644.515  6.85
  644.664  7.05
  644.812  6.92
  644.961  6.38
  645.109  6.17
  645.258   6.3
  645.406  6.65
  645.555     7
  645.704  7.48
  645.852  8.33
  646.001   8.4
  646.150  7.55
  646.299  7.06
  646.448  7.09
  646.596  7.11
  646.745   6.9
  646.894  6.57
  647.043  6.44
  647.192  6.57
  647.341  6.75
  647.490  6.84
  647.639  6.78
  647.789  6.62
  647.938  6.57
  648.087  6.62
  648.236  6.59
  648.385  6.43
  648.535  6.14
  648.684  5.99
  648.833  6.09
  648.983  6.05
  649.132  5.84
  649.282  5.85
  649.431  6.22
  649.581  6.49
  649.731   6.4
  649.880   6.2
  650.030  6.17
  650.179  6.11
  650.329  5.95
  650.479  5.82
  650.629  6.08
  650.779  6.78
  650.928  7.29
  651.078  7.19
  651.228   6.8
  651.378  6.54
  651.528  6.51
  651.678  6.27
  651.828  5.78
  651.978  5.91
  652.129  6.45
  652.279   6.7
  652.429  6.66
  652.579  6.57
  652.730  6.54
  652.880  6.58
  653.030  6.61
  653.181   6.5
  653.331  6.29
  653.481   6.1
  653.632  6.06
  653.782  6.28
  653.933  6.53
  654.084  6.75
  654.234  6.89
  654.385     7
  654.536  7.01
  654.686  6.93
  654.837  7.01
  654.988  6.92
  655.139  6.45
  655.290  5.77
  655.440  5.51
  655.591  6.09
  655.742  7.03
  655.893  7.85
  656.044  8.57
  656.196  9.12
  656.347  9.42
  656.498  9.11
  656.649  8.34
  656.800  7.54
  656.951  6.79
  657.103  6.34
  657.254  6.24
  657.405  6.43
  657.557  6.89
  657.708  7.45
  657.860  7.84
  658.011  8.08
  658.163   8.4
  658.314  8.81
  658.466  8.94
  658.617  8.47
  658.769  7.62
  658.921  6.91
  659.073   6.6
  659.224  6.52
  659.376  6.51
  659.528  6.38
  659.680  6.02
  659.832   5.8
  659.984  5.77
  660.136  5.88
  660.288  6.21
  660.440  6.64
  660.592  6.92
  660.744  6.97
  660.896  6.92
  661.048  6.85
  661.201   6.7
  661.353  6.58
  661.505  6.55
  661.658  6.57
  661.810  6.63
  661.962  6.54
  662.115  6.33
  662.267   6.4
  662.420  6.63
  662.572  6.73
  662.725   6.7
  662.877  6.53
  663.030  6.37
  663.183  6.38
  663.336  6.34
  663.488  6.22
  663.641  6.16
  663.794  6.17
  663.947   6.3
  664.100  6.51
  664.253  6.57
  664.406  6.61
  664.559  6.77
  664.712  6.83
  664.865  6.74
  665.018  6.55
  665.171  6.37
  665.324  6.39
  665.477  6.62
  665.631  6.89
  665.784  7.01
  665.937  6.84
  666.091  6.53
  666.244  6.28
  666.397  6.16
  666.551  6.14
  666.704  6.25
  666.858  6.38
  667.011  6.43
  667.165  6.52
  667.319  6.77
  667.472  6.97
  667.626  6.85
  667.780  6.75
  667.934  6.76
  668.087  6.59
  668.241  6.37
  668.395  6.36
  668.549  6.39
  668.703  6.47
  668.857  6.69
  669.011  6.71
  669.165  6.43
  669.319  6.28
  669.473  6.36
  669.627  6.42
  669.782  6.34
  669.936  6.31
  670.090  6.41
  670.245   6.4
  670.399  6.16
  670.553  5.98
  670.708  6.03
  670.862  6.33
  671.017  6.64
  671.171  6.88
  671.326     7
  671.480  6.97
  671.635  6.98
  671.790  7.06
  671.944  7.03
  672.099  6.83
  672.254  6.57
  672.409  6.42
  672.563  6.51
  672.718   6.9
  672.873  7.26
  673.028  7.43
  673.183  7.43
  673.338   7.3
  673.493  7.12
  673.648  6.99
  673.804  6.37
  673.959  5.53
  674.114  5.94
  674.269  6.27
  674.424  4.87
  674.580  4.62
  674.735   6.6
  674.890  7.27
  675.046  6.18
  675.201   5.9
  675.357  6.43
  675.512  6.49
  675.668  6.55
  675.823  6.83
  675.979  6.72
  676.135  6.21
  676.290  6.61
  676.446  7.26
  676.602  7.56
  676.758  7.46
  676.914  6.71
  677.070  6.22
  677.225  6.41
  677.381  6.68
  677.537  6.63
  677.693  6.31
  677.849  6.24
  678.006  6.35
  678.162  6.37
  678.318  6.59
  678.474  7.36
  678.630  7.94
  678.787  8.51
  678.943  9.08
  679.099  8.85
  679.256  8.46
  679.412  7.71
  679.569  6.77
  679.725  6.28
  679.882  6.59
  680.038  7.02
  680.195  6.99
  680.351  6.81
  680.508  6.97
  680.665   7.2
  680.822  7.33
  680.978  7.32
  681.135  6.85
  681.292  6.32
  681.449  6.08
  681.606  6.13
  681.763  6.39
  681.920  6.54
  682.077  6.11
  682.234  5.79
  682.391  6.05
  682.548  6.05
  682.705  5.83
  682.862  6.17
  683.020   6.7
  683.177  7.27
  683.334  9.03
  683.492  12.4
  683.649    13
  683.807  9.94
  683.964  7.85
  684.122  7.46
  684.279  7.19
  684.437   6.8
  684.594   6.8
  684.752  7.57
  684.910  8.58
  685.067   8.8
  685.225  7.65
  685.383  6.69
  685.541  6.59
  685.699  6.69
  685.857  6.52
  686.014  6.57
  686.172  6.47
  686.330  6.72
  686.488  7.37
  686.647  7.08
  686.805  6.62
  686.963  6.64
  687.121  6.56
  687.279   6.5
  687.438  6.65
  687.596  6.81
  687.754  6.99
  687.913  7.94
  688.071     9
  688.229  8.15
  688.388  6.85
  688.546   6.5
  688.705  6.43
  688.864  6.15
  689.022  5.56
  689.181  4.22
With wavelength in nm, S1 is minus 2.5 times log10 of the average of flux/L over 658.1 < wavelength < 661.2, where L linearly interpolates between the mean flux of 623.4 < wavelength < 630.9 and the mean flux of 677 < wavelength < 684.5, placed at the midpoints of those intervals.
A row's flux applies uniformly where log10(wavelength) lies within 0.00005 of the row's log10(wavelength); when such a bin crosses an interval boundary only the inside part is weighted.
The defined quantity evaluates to 0.01 mag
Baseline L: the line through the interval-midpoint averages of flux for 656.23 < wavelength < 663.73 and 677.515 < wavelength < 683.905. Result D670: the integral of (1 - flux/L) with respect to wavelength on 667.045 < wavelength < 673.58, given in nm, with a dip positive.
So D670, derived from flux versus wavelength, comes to 0.41 nm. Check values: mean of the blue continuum 6.95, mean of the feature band 6.67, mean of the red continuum 7.28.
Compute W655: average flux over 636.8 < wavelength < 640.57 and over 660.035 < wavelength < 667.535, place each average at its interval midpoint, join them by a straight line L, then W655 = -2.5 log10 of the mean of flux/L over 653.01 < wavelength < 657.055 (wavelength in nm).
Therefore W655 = -0.06 mag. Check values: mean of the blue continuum 7.01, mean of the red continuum 6.53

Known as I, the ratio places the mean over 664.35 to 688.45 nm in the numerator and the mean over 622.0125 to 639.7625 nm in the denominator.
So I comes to 1.03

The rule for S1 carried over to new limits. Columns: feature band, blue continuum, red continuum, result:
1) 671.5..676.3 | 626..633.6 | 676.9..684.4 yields 0.09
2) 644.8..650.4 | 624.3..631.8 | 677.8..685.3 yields 0.06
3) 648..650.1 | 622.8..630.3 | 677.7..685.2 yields 0.12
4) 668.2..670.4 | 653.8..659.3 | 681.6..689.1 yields 0.14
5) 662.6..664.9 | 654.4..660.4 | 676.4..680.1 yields 0.11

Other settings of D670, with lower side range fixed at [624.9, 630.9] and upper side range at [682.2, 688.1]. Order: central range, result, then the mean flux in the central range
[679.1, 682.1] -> 0.18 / 6.9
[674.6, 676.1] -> 0.17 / 6.47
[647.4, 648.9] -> 0.12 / 6.47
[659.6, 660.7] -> 0.14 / 6.2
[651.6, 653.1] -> 0.14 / 6.41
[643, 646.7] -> 0.04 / 6.91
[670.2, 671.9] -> 0.15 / 6.6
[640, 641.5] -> 0.03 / 6.79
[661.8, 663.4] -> 0.15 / 6.5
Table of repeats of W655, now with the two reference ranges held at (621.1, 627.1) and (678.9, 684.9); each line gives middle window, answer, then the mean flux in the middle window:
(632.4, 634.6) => -0.080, 7.09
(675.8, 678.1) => 0.095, 6.67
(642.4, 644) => 0.026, 6.58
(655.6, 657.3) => -0.126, 7.81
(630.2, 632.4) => 0.033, 6.35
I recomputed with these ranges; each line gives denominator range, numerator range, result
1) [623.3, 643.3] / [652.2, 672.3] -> 1.00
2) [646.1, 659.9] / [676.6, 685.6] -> 1.07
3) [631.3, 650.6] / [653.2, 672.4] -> 1.00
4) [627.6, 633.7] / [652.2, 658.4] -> 1.09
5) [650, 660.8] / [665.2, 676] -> 0.95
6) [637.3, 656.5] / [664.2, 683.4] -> 0.99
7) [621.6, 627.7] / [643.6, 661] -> 1.04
